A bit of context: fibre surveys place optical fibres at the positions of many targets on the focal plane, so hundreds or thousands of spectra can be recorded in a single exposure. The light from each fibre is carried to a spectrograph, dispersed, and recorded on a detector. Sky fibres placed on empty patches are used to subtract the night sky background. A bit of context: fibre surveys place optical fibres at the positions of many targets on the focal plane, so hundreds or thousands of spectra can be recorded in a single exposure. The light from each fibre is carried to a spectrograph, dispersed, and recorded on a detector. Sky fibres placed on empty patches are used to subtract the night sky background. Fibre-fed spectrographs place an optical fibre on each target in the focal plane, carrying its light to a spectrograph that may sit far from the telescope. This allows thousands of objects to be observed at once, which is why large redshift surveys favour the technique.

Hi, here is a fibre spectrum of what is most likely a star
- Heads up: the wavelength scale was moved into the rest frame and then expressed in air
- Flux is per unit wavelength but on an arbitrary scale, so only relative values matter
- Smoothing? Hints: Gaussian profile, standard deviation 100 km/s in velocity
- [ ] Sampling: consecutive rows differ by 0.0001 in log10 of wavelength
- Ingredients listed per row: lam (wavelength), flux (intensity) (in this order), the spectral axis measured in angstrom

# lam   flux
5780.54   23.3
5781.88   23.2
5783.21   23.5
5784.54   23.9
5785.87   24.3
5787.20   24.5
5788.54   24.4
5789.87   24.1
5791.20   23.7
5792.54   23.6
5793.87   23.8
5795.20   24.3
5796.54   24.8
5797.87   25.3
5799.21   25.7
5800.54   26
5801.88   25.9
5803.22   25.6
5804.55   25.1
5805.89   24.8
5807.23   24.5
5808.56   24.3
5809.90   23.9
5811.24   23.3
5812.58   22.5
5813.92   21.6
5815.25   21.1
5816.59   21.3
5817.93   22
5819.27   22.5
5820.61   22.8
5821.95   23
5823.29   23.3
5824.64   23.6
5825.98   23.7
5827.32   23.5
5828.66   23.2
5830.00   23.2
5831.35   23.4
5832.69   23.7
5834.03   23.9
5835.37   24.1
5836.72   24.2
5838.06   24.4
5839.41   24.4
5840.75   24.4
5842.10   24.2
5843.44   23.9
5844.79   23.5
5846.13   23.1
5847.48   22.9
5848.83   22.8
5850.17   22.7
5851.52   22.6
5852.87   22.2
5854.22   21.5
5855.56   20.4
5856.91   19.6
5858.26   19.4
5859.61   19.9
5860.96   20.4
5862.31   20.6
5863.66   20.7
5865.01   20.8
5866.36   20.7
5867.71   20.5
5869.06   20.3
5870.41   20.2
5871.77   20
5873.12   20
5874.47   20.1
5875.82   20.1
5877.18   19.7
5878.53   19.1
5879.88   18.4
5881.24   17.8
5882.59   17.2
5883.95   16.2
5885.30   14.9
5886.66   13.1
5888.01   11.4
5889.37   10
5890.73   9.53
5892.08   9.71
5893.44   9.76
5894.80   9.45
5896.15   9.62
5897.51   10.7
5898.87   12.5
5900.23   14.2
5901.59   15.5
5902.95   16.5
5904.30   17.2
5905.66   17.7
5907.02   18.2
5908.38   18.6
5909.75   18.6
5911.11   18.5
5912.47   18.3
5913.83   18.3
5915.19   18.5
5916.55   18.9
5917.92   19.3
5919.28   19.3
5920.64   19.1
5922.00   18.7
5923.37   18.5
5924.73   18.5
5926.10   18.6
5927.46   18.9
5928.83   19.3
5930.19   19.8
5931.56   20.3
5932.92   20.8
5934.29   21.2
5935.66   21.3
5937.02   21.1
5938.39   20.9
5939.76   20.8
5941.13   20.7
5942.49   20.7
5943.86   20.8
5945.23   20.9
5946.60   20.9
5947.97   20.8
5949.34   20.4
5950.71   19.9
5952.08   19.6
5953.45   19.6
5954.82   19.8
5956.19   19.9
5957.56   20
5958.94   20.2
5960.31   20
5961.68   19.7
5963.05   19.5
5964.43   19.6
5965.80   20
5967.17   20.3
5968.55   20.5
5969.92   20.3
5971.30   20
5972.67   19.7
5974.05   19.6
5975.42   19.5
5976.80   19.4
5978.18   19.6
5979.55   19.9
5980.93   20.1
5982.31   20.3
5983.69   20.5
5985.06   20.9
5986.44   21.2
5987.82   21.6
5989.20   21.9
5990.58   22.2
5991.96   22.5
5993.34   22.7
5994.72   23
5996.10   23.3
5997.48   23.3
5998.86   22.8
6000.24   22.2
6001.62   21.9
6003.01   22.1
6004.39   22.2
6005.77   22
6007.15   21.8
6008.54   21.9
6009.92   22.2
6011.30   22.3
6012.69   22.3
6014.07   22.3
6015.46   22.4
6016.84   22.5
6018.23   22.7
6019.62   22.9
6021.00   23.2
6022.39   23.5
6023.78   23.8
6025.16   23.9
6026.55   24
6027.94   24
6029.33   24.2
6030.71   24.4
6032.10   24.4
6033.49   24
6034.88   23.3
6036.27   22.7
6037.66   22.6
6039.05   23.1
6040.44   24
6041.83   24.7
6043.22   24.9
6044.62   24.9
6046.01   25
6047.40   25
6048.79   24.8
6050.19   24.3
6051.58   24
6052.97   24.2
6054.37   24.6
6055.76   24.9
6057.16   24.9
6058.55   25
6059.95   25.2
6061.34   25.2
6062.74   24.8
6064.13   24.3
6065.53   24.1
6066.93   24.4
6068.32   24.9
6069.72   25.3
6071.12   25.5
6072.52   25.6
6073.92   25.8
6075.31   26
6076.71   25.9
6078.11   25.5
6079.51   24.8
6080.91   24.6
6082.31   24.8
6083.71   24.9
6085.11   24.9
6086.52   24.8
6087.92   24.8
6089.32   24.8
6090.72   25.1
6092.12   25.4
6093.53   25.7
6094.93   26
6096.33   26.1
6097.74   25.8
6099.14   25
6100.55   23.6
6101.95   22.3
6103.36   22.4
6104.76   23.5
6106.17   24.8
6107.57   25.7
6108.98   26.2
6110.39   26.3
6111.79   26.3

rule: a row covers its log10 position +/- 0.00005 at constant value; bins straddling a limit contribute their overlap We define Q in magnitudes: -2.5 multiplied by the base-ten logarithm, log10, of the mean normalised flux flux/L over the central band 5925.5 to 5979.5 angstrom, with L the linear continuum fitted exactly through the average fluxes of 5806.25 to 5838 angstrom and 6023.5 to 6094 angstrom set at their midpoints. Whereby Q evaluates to 0.19 mag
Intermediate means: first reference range 23.2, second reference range 24.6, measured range 20.1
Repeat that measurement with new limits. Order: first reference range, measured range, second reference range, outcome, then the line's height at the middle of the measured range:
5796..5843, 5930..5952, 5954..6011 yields 0.05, 21.7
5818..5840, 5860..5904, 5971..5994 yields 0.36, 22.5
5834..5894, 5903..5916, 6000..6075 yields 0.14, 20.7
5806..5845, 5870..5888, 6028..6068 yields 0.30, 23.6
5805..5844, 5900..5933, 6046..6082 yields 0.29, 24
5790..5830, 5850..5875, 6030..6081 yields 0.16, 23.9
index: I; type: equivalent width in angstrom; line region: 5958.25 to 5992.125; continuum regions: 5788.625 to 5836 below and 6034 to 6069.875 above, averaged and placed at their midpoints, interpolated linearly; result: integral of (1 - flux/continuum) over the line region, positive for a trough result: 5.4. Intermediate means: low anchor 23.8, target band 20.3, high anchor 24.4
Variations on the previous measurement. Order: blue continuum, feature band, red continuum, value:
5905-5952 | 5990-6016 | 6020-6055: 0.3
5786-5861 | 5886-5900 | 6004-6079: 7.7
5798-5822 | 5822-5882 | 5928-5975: 2.3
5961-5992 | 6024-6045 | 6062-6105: -1.0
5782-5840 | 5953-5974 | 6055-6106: 3.9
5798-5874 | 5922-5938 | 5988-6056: 2.2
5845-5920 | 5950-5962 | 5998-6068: 0.5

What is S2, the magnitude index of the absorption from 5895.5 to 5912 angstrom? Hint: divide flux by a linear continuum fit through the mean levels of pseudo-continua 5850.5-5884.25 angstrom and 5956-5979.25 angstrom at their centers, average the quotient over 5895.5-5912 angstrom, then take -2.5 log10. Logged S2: 0.26 mag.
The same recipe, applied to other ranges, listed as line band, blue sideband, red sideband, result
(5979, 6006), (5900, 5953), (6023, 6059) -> 0.01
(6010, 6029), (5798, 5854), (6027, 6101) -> 0.07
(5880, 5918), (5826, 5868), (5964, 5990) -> 0.39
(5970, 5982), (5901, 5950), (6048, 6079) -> 0.09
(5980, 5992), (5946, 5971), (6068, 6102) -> 0.00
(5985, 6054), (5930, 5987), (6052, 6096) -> -0.02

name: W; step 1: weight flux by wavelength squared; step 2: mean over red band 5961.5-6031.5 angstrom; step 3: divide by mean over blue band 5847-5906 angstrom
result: 1.30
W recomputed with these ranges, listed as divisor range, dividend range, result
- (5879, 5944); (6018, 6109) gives 1.52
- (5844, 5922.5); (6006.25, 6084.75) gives 1.42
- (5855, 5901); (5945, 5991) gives 1.25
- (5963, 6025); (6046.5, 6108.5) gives 1.19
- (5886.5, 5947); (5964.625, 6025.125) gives 1.29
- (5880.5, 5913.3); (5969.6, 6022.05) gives 1.55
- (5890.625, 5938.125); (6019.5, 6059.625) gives 1.47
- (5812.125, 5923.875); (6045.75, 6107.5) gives 1.37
